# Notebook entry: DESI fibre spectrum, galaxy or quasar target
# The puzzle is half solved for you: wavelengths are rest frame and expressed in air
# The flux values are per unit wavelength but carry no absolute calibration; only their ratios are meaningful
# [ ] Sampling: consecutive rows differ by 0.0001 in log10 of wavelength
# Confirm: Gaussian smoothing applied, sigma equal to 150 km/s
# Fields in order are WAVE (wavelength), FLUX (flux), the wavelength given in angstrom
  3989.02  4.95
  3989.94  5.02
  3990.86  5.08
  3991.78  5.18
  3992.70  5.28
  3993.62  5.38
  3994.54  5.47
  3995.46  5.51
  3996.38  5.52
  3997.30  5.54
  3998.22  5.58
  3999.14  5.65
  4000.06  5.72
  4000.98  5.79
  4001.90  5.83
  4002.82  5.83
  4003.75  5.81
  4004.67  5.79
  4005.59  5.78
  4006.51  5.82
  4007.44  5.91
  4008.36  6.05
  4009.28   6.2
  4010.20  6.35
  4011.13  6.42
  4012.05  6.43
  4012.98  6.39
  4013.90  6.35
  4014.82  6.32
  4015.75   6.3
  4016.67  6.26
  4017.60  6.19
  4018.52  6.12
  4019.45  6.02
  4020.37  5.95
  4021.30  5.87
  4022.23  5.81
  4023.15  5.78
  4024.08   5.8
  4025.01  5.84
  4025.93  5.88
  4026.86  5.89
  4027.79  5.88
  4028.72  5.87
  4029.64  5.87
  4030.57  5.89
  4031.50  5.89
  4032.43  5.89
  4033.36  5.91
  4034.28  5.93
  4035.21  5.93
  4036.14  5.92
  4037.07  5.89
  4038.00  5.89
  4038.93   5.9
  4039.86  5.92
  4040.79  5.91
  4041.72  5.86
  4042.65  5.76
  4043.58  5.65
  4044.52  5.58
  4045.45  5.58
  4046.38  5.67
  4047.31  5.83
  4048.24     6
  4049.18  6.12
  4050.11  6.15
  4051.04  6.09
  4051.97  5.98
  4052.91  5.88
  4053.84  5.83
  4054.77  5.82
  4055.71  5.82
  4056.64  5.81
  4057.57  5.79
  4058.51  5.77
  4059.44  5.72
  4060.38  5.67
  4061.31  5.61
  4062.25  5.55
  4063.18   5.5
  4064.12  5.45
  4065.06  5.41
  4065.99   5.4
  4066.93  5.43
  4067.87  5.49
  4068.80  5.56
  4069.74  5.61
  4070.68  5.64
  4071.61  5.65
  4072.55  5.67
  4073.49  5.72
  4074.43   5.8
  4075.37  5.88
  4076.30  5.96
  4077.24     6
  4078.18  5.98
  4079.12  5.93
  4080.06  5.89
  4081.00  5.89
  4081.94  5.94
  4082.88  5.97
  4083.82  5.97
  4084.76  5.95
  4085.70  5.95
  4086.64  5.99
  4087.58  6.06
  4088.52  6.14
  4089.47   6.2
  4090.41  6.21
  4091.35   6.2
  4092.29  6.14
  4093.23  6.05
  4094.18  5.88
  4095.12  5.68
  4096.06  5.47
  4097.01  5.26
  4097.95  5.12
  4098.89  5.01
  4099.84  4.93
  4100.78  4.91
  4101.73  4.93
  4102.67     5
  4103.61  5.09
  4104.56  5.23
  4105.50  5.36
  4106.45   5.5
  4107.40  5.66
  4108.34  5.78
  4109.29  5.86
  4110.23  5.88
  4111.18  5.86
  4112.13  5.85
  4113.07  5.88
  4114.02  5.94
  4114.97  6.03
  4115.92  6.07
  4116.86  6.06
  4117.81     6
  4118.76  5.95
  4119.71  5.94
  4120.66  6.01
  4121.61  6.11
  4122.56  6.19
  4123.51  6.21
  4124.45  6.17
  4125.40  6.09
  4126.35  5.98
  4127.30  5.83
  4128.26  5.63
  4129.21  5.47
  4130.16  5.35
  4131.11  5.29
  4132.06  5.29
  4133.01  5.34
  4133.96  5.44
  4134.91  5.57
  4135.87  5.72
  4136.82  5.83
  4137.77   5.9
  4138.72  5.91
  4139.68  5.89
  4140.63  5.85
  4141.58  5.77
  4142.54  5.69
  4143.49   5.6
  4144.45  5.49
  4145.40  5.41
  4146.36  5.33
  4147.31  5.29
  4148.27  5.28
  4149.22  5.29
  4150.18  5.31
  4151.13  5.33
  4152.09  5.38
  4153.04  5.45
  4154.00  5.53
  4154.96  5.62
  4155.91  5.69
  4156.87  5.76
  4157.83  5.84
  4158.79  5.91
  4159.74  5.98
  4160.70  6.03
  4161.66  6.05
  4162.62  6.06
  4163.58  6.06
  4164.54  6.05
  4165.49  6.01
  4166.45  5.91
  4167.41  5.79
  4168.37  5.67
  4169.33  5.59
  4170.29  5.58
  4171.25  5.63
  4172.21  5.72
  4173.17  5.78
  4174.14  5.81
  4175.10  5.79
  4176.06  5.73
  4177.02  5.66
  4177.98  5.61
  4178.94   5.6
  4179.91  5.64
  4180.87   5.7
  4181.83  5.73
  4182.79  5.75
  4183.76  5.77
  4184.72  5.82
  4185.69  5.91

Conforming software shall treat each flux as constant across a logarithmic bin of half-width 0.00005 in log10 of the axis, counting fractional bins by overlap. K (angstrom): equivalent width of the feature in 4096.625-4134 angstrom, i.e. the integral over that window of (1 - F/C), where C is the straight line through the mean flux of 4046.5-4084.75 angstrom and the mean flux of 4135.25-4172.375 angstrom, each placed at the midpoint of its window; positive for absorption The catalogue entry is 0.6 angstrom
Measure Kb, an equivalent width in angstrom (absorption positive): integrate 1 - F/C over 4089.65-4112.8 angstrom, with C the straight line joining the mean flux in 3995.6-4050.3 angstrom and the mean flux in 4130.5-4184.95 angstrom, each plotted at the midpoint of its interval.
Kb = 0.9 angstrom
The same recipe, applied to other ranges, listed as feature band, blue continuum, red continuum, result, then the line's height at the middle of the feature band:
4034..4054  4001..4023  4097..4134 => 0.2 angstrom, 5.94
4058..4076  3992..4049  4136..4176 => 0.6 angstrom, 5.82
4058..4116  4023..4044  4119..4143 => 1.3 angstrom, 5.82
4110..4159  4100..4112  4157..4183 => -1.1 angstrom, 5.59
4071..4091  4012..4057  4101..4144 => -0.4 angstrom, 5.83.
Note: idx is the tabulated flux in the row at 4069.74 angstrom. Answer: 5.61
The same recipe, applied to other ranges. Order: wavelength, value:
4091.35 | 6.2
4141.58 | 5.77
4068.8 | 5.56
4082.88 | 5.97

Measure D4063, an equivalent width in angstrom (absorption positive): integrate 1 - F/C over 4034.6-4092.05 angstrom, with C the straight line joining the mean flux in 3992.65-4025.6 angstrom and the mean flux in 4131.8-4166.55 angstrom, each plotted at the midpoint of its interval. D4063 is -0.1 angstrom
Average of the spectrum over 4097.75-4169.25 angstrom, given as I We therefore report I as 5.68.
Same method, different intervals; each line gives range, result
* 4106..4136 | 5.81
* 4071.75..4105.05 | 5.71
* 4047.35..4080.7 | 5.76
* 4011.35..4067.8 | 5.87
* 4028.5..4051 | 5.87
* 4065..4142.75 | 5.74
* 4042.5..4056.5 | 5.85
